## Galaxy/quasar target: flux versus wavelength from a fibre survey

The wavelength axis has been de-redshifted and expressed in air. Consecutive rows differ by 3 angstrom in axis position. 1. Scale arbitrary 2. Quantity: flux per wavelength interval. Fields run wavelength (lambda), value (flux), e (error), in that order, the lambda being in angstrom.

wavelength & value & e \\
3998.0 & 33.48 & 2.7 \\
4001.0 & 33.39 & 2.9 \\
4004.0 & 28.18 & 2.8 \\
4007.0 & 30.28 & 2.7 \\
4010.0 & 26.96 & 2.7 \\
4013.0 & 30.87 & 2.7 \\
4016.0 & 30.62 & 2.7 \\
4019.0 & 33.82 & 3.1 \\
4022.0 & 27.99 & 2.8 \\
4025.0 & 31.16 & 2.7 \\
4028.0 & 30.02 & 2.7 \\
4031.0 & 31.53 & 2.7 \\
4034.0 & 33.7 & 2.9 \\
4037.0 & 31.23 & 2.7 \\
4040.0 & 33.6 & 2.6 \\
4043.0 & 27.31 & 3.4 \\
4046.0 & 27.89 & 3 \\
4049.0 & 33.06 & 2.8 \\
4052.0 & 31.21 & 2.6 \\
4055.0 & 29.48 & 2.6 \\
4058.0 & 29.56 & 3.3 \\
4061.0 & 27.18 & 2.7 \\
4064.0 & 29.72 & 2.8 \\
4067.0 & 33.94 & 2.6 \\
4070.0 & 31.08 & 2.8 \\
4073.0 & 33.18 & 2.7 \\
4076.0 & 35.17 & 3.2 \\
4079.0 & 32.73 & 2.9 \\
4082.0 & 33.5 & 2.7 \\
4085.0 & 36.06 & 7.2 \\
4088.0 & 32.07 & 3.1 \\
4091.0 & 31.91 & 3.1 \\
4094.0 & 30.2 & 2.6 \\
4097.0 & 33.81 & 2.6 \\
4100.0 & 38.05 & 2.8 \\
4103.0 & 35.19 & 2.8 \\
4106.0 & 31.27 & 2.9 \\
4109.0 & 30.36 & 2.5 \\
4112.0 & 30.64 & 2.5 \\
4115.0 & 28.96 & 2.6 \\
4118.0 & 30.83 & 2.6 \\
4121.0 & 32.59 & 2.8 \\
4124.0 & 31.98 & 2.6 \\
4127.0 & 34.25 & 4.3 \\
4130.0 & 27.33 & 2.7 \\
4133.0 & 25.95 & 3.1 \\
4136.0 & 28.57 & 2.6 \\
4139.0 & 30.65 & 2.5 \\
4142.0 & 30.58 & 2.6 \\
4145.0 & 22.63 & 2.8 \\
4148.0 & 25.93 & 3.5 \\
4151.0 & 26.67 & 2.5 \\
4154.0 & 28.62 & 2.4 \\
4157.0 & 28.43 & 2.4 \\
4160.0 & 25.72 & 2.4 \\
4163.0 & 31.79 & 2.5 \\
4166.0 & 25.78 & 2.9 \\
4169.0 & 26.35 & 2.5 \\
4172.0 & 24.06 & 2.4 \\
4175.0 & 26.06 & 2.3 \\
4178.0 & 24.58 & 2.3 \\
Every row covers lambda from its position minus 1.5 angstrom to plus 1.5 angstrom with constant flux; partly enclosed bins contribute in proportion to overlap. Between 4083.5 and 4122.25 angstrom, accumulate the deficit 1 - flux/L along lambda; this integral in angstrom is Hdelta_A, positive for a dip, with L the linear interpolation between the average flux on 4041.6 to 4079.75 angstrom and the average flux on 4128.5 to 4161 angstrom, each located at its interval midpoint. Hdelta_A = -4.43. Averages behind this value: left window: 30.9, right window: 27.4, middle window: 32.5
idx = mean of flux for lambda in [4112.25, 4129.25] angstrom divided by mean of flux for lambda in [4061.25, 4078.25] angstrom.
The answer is 0.98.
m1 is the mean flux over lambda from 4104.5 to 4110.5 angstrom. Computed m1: 30.8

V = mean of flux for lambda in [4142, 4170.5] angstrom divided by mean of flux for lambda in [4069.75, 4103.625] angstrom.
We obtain 0.81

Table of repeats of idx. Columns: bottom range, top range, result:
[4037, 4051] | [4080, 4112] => 1.08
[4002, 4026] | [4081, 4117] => 1.09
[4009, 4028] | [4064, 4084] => 1.09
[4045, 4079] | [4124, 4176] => 0.89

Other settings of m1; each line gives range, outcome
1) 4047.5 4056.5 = 31.2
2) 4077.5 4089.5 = 33.6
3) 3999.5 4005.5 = 30.8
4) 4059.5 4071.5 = 30.5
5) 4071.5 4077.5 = 34.2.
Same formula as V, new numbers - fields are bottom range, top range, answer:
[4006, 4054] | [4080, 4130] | 1.06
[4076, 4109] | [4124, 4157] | 0.85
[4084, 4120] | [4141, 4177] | 0.83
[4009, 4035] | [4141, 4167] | 0.89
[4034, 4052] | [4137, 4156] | 0.89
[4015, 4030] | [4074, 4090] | 1.10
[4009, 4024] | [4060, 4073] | 1.02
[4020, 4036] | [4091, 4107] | 1.08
